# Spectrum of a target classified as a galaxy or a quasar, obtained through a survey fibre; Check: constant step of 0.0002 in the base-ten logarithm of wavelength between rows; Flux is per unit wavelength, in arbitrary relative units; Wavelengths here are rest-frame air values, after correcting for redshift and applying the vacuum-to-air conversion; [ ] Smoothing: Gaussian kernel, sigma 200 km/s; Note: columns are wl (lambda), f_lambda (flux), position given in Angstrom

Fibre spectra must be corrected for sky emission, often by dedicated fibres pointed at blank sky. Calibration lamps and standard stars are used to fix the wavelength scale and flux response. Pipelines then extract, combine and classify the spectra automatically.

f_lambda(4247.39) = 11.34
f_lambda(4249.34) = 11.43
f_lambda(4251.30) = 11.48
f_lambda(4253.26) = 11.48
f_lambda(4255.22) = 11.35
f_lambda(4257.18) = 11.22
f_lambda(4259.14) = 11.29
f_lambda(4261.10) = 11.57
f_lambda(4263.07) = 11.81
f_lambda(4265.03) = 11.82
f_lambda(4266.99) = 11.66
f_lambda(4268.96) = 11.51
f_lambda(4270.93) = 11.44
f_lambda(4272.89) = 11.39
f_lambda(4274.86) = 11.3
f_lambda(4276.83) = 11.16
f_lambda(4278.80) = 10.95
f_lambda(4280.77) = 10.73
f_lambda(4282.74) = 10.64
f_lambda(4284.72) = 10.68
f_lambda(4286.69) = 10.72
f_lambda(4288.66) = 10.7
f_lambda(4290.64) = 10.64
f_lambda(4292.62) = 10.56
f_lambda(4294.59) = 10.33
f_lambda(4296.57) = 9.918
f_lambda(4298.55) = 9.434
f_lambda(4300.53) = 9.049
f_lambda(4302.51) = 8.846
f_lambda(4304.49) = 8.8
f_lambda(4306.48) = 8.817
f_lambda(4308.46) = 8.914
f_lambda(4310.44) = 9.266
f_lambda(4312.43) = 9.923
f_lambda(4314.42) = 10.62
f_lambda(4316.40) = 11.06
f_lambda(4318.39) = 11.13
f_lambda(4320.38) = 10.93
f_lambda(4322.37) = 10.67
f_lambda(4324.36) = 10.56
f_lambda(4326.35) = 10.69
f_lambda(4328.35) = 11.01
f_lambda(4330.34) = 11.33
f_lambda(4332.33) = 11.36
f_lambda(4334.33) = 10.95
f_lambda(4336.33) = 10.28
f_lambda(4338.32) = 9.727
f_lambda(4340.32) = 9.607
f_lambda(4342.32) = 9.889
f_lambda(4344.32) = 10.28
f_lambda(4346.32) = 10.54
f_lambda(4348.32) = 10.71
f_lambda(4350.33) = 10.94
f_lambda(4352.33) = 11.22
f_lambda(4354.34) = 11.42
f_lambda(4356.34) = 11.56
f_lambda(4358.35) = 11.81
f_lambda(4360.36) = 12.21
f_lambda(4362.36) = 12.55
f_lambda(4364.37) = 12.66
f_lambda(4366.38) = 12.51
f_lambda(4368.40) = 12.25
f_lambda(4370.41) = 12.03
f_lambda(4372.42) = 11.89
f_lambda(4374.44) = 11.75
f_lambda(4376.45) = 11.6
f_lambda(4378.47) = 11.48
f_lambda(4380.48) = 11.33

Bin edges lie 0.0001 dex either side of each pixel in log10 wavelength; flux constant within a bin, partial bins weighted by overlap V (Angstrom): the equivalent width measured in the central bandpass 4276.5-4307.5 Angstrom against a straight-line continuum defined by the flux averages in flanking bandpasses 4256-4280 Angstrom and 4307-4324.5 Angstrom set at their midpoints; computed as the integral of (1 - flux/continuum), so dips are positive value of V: 2.19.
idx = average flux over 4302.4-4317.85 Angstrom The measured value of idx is 9.62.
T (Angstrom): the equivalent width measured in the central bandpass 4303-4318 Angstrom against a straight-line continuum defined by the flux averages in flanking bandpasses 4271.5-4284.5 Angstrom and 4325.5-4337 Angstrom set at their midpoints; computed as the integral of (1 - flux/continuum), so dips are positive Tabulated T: 1.8 Angstrom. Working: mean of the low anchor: 11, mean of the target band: 9.66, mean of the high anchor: 11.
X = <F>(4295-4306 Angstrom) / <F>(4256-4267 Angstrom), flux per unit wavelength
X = 0.80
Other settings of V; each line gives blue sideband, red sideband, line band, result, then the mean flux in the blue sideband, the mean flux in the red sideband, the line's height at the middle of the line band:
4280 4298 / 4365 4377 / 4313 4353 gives 2.3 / 10.5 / 12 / 11.3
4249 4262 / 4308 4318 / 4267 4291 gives -0.4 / 11.4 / 10.1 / 10.9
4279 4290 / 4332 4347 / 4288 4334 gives 1.3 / 10.7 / 10.3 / 10.5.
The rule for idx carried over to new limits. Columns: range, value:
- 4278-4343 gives 10.3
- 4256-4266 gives 11.5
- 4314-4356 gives 10.7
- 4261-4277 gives 11.5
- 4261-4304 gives 10.7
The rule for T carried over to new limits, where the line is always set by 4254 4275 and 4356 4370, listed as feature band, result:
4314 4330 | 1.4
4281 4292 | 0.9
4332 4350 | 2.6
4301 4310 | 2.2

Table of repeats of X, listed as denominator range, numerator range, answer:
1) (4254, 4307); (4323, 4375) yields 1.05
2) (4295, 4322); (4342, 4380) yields 1.18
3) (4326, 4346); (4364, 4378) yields 1.15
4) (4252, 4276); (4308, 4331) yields 0.92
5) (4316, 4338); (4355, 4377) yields 1.11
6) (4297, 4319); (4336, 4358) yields 1.10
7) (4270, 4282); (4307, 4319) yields 0.90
